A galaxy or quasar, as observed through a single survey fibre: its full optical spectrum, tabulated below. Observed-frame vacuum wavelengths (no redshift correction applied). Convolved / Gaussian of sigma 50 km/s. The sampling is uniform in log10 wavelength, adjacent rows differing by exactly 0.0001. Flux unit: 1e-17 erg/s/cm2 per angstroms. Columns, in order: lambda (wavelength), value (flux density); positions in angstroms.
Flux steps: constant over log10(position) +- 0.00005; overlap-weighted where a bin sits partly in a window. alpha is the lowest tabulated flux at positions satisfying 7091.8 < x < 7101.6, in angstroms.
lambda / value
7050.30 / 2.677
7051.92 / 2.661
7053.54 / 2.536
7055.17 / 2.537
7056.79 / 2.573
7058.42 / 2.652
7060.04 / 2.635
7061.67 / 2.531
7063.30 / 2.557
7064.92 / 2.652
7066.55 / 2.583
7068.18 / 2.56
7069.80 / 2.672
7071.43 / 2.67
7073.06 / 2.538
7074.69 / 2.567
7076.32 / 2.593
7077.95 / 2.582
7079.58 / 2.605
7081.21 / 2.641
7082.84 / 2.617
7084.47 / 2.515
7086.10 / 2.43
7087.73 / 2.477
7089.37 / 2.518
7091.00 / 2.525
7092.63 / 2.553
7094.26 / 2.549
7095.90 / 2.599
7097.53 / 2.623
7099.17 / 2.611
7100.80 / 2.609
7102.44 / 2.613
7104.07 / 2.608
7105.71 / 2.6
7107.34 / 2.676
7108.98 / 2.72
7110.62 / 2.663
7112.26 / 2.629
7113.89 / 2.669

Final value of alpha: 2.549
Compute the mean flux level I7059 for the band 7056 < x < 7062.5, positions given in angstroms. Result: 2.59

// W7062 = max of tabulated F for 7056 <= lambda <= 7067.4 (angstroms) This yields 2.652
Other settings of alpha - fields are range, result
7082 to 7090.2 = 2.43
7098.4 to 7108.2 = 2.6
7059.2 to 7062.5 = 2.531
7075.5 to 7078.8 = 2.582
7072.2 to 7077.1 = 2.538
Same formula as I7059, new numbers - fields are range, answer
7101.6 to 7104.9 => 2.61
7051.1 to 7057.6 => 2.58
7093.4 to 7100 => 2.6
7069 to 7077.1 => 2.61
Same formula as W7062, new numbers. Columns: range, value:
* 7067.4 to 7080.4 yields 2.672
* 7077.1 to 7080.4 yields 2.605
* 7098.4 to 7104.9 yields 2.613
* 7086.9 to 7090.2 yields 2.518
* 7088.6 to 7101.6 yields 2.623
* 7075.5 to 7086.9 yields 2.641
